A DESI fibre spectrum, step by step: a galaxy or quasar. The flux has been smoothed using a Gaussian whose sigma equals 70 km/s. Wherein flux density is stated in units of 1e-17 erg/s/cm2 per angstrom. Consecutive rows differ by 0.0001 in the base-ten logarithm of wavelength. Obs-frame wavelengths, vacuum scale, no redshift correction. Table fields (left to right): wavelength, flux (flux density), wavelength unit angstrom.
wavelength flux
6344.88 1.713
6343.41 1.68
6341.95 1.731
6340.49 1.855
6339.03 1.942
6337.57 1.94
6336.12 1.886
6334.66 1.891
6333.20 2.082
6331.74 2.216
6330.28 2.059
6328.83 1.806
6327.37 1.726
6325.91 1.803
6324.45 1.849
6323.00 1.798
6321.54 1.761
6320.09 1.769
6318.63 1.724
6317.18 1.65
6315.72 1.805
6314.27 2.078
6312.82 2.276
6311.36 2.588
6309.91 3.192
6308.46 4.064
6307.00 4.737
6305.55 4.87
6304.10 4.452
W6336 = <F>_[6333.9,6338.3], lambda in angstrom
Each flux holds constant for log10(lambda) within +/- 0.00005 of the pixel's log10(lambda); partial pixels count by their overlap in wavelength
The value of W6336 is 1.91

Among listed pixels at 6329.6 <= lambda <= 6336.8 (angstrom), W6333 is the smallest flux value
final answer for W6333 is 1.886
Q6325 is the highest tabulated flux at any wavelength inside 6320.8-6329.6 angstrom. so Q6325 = 1.849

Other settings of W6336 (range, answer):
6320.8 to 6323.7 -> 1.78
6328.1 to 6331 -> 1.94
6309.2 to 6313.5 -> 2.69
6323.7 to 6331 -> 1.85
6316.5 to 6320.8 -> 1.71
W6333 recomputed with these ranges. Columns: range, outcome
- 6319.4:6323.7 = 1.761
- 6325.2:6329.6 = 1.726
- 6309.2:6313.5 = 2.276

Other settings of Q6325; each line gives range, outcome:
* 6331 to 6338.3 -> 2.216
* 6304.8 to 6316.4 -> 4.87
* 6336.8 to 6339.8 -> 1.942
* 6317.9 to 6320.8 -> 1.769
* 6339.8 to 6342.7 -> 1.855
